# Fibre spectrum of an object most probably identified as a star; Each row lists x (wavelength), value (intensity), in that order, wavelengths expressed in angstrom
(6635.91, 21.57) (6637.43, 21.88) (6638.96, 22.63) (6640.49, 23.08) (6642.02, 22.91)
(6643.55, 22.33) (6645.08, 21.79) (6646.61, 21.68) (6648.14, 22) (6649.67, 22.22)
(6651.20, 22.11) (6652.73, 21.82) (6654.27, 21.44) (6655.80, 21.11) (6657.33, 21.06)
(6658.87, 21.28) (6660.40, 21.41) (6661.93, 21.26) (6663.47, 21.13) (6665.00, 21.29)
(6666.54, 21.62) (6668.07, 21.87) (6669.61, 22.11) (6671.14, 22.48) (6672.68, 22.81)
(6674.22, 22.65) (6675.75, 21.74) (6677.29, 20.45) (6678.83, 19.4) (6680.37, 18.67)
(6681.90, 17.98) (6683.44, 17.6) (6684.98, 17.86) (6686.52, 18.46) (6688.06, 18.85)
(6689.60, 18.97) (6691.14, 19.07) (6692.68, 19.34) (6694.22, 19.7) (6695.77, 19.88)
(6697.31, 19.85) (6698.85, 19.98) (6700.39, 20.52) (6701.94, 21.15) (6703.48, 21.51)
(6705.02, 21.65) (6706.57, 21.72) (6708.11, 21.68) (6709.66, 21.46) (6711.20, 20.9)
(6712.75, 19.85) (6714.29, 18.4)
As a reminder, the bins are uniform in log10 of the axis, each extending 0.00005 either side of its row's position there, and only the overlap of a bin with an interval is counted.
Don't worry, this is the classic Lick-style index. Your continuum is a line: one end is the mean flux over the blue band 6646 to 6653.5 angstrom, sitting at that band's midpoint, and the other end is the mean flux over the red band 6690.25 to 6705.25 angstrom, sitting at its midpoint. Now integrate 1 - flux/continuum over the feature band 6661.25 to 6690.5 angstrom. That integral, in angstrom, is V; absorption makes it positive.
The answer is 0.92 angstrom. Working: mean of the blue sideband 22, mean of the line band 20.4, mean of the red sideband 20.2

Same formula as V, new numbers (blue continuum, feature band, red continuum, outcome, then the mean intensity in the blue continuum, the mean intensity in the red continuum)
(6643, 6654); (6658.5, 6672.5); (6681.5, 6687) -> -1.1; 22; 17.9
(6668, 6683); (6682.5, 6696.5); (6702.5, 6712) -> 1.5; 20.9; 21.5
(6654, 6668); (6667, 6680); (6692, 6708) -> -0.3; 21.3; 20.6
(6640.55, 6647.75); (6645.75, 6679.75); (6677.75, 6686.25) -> -2.1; 22.3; 18.4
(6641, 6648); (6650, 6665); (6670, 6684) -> 0.1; 22.2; 20.5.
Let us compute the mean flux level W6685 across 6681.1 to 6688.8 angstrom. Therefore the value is 18.2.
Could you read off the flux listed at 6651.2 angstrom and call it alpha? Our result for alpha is 22.11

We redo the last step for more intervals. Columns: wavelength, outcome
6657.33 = 21.06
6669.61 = 22.11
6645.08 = 21.79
